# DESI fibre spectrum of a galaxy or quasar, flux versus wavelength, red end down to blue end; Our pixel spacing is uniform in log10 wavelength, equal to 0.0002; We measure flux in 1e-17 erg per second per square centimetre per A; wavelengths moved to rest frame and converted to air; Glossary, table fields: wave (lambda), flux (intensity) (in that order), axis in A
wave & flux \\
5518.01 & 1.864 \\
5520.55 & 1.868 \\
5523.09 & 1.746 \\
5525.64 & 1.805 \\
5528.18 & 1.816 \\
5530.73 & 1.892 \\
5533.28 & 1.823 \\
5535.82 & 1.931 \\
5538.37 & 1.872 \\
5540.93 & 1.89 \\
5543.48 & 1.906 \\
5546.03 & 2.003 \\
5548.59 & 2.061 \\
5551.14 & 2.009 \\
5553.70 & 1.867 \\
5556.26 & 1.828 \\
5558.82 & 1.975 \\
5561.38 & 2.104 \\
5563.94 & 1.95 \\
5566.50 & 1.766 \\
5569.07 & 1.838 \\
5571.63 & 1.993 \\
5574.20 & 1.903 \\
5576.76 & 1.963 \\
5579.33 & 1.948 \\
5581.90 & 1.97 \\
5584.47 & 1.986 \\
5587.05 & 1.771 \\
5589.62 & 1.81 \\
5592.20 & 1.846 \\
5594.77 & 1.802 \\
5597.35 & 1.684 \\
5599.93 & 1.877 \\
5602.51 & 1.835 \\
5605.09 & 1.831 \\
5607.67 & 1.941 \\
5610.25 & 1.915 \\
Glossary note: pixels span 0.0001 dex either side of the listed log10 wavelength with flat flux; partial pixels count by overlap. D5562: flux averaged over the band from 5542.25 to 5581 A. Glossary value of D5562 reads 1.94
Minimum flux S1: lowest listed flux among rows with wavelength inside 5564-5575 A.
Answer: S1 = 1.766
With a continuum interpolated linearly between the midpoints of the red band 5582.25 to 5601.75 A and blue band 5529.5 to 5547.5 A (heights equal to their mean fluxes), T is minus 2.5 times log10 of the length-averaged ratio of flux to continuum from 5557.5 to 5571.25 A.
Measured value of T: -0.04 mag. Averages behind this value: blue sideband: 1.9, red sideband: 1.83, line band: 1.93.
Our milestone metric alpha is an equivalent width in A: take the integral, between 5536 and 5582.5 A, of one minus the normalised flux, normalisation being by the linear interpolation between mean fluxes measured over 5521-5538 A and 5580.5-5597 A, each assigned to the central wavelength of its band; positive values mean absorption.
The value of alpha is -2.23 A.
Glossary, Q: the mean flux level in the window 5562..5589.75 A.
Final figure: 1.91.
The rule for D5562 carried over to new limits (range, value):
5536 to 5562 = 1.95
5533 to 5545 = 1.89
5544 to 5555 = 1.98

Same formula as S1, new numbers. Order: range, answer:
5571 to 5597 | 1.771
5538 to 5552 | 1.872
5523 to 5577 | 1.746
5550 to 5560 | 1.828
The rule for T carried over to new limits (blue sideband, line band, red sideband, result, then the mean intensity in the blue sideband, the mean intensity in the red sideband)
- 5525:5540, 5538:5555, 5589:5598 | -0.06 mag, 1.86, 1.79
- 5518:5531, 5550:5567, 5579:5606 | -0.06 mag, 1.82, 1.85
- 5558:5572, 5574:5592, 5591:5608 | -0.02 mag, 1.93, 1.82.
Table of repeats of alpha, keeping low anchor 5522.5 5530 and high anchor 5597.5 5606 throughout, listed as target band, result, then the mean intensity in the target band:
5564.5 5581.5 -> -0.9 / 1.91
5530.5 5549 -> -1.2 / 1.92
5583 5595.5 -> -0.2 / 1.85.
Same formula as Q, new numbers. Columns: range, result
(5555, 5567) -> 1.94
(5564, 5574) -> 1.88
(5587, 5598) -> 1.79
